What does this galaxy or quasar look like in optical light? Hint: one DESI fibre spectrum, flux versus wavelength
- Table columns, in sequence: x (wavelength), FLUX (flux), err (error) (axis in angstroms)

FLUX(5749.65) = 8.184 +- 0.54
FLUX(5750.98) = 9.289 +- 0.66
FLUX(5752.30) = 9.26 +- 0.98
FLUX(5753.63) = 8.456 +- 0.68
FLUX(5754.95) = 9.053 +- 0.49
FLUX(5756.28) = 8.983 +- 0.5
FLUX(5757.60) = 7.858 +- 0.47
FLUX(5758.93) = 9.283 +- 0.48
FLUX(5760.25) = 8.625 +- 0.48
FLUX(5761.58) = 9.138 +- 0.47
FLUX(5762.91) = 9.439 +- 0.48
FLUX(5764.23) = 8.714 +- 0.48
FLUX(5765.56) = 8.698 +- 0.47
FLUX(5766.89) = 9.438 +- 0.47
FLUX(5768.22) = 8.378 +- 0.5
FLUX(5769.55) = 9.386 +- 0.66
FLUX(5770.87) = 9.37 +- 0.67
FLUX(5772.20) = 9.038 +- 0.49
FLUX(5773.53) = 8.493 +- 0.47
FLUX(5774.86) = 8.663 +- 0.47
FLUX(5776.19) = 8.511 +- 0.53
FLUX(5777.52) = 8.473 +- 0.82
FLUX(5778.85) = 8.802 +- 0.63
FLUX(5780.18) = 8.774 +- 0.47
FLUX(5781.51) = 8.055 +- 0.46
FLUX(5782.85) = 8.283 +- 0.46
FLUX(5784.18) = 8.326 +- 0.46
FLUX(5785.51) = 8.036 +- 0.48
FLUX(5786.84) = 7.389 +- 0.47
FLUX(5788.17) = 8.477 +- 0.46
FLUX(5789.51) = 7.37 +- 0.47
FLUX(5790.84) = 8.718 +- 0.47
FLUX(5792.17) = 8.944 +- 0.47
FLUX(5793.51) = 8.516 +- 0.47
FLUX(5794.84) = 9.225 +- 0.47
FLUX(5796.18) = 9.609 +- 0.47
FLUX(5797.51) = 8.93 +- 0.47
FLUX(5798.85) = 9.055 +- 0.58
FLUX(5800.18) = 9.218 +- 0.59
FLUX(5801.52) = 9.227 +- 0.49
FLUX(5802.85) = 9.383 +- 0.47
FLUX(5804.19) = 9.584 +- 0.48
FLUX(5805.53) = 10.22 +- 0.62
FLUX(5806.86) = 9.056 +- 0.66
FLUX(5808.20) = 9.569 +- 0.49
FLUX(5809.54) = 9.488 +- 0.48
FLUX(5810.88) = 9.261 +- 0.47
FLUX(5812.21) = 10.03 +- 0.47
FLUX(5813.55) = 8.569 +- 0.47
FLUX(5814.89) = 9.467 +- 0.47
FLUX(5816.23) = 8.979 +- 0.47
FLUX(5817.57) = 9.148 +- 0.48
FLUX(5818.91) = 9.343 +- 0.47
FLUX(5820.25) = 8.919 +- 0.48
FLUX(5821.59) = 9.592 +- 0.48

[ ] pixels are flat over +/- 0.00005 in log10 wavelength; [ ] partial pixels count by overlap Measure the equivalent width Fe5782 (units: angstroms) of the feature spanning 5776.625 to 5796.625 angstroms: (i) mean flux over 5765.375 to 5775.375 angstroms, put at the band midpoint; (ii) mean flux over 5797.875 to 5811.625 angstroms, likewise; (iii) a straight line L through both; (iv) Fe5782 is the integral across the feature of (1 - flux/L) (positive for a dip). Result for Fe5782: 1.5 angstroms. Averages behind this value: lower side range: 8.95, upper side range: 9.4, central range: 8.45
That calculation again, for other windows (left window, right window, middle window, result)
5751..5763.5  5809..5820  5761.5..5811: 1.2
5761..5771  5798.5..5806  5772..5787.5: 1.4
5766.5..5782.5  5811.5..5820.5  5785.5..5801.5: 0.5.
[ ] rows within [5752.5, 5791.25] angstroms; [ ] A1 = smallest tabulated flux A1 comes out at 7.37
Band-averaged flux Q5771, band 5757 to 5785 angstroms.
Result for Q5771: 8.75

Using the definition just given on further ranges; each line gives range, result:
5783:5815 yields 8.97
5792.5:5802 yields 9.1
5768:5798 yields 8.6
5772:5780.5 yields 8.66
